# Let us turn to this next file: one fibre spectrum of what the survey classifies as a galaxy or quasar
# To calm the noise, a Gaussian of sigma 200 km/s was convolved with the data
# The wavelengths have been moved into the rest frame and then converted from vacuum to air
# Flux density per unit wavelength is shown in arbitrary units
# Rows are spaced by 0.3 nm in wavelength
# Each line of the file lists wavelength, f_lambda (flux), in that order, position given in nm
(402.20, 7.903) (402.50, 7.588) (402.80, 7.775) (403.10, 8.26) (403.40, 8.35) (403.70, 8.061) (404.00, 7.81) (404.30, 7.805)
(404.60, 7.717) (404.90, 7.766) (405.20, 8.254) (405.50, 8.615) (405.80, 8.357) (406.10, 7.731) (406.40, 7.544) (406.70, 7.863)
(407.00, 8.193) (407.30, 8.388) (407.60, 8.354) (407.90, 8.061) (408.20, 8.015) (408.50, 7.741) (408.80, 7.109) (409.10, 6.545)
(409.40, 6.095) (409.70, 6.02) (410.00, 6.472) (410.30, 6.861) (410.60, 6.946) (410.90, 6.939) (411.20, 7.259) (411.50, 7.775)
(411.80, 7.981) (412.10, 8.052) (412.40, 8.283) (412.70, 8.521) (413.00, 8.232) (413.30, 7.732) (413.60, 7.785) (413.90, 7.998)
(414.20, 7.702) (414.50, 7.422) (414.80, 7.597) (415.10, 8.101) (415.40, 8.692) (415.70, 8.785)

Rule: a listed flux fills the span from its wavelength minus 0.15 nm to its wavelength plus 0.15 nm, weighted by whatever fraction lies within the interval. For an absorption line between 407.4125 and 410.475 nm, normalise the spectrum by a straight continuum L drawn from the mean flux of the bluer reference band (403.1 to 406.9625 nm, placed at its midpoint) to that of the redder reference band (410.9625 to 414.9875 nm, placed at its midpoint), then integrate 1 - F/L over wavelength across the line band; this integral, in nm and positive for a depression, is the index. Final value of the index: 0.306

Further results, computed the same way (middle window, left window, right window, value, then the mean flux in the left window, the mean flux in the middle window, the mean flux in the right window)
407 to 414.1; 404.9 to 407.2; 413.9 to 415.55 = 0.39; 8.07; 7.54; 7.91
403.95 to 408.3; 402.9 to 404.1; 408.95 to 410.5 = -0.39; 8.12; 8.04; 6.42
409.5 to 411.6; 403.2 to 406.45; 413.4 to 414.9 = 0.26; 8.02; 6.86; 7.71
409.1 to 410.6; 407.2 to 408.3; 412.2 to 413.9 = 0.32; 8.2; 6.44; 8.1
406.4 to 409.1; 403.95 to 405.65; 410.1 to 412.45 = -0.04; 8.01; 7.86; 7.46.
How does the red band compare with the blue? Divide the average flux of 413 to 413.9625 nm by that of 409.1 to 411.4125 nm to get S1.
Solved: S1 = 1.2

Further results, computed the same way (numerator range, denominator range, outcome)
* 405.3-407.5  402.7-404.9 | 1.02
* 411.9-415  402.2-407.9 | 0.99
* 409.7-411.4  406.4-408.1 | 0.84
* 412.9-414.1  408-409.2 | 1.07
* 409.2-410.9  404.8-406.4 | 0.81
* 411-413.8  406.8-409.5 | 1.04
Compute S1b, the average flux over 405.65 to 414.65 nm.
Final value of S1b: 7.6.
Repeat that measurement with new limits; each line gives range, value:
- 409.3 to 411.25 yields 6.64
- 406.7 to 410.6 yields 7.33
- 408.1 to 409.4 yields 7.18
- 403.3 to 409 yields 7.97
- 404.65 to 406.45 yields 8.05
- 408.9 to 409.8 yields 6.28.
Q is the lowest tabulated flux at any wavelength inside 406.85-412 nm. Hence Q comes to 6.02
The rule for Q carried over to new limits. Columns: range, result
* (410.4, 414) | 6.939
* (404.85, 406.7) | 7.544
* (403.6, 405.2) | 7.717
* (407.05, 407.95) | 8.061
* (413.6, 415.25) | 7.422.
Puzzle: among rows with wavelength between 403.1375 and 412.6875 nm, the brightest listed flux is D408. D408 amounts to 8.615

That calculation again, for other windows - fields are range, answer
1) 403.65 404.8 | 8.061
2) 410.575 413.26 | 8.521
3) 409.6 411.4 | 7.259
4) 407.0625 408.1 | 8.388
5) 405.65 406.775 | 8.357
